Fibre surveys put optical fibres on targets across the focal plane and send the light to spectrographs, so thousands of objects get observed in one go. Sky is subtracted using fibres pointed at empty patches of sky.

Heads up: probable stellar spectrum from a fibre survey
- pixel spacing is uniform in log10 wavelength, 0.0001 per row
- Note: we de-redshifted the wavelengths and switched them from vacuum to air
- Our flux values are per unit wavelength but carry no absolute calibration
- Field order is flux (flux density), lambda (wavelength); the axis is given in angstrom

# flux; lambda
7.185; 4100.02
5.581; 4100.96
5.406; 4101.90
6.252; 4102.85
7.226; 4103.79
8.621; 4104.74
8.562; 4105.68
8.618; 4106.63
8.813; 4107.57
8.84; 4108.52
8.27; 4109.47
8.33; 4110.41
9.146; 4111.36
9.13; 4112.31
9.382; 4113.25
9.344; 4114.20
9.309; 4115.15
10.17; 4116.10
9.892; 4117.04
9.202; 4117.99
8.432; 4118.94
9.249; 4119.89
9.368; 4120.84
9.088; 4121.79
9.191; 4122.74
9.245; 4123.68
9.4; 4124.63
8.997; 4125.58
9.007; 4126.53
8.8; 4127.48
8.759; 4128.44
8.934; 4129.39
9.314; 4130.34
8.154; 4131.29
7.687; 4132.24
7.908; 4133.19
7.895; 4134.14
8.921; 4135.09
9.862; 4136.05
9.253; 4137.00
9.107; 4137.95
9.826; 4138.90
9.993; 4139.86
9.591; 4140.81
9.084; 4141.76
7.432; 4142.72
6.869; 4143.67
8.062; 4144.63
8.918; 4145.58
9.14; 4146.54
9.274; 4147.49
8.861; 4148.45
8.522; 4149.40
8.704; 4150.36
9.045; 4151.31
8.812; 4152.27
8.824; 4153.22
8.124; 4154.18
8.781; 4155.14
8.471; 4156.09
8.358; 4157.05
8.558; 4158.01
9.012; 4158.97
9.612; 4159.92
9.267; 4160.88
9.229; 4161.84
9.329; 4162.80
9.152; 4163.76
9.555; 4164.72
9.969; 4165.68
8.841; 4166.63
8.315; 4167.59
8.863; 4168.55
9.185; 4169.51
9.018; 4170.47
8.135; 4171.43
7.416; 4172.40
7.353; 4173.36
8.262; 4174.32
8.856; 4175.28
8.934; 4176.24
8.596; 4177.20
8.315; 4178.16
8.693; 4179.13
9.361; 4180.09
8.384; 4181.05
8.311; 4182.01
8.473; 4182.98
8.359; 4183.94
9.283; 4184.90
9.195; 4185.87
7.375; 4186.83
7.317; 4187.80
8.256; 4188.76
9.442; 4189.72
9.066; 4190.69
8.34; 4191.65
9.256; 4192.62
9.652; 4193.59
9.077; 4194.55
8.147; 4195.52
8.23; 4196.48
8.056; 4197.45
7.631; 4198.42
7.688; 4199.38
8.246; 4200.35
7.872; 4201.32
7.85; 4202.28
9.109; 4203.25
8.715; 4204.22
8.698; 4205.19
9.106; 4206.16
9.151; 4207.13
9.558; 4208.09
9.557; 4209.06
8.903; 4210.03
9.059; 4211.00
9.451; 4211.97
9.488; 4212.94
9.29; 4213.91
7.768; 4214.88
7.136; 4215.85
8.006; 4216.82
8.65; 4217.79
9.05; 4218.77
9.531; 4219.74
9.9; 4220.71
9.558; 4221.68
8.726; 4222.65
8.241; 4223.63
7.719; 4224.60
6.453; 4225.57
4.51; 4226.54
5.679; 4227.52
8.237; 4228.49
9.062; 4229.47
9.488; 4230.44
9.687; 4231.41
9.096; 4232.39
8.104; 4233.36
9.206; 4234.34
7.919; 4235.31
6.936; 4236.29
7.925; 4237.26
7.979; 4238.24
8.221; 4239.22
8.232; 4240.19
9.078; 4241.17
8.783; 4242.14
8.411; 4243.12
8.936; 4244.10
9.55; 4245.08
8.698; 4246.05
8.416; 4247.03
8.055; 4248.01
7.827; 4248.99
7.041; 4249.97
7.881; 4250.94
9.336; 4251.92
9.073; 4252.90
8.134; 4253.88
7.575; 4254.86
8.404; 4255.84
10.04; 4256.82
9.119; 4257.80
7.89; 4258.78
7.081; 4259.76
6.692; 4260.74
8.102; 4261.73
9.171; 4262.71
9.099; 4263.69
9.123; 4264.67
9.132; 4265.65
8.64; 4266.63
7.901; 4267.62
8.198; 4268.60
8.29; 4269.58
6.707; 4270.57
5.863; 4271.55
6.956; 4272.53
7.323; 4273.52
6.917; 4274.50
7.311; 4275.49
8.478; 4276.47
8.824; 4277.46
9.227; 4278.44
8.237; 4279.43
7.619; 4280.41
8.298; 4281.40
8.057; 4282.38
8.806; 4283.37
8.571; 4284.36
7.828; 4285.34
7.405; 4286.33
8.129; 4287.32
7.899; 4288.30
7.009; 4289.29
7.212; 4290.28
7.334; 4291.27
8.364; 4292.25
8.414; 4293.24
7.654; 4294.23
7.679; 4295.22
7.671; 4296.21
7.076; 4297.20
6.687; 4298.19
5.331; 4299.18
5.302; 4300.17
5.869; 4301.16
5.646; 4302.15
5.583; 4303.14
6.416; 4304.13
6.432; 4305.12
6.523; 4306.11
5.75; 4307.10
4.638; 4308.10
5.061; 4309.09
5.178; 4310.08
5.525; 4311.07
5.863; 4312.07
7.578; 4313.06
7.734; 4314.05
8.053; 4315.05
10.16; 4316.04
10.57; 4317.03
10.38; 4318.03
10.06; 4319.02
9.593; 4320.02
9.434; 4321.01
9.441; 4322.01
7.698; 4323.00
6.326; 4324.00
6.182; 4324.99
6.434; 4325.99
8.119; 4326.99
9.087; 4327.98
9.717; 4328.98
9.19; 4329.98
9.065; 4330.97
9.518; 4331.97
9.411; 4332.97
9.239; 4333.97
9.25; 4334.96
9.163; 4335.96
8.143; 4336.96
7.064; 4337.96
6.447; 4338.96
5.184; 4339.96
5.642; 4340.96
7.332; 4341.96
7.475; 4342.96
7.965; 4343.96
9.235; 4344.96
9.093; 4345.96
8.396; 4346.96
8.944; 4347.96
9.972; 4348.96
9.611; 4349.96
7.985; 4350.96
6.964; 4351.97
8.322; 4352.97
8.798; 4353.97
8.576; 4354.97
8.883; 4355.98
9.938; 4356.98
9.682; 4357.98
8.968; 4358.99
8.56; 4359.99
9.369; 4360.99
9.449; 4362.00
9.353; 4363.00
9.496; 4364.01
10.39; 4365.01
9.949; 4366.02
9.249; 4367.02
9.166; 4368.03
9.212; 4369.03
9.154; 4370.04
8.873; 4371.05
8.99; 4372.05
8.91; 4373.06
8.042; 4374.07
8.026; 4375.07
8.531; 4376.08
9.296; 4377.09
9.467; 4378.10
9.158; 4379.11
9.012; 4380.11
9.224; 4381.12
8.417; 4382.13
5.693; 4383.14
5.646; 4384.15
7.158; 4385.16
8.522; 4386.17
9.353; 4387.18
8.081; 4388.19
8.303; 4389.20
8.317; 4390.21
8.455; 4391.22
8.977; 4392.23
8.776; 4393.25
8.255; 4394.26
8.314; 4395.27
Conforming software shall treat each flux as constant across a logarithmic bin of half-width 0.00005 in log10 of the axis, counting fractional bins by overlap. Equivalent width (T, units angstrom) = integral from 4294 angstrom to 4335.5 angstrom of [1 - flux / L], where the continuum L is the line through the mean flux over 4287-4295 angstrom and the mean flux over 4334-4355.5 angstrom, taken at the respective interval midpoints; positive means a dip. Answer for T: 1.8 angstrom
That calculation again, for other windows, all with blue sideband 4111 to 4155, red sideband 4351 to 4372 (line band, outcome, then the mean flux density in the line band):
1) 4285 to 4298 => 2.01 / 7.64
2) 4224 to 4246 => 2.07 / 8.16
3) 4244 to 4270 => 1.74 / 8.42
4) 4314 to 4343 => 2.16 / 8.39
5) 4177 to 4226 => 2.00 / 8.62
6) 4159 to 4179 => 0.33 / 8.81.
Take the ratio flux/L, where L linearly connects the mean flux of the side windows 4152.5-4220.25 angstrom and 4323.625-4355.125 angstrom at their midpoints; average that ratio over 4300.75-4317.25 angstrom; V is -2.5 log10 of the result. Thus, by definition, 0.25 mag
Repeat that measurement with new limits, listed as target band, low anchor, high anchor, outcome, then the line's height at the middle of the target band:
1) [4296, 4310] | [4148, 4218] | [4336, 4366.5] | 0.40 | 8.56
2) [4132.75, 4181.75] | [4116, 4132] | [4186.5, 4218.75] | 0.01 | 8.88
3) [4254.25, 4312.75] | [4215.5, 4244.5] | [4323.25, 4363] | 0.13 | 8.33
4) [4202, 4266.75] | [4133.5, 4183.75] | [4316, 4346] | 0.02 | 8.61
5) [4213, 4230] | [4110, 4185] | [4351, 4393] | 0.09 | 8.81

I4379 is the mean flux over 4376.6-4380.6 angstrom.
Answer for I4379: 9.24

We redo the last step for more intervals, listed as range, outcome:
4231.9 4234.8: 8.79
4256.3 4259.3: 9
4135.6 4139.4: 9.51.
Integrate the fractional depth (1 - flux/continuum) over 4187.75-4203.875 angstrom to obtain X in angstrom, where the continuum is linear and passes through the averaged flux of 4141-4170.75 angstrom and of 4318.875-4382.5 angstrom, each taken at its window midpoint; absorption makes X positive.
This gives 0.6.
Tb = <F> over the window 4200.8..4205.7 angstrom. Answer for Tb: 8.45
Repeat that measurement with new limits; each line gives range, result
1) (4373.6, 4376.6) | 8.21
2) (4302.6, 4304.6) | 5.99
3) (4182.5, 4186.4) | 8.82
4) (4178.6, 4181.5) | 8.8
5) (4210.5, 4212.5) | 9.25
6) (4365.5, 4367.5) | 9.61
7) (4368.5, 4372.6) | 9.06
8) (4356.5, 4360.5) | 9.29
